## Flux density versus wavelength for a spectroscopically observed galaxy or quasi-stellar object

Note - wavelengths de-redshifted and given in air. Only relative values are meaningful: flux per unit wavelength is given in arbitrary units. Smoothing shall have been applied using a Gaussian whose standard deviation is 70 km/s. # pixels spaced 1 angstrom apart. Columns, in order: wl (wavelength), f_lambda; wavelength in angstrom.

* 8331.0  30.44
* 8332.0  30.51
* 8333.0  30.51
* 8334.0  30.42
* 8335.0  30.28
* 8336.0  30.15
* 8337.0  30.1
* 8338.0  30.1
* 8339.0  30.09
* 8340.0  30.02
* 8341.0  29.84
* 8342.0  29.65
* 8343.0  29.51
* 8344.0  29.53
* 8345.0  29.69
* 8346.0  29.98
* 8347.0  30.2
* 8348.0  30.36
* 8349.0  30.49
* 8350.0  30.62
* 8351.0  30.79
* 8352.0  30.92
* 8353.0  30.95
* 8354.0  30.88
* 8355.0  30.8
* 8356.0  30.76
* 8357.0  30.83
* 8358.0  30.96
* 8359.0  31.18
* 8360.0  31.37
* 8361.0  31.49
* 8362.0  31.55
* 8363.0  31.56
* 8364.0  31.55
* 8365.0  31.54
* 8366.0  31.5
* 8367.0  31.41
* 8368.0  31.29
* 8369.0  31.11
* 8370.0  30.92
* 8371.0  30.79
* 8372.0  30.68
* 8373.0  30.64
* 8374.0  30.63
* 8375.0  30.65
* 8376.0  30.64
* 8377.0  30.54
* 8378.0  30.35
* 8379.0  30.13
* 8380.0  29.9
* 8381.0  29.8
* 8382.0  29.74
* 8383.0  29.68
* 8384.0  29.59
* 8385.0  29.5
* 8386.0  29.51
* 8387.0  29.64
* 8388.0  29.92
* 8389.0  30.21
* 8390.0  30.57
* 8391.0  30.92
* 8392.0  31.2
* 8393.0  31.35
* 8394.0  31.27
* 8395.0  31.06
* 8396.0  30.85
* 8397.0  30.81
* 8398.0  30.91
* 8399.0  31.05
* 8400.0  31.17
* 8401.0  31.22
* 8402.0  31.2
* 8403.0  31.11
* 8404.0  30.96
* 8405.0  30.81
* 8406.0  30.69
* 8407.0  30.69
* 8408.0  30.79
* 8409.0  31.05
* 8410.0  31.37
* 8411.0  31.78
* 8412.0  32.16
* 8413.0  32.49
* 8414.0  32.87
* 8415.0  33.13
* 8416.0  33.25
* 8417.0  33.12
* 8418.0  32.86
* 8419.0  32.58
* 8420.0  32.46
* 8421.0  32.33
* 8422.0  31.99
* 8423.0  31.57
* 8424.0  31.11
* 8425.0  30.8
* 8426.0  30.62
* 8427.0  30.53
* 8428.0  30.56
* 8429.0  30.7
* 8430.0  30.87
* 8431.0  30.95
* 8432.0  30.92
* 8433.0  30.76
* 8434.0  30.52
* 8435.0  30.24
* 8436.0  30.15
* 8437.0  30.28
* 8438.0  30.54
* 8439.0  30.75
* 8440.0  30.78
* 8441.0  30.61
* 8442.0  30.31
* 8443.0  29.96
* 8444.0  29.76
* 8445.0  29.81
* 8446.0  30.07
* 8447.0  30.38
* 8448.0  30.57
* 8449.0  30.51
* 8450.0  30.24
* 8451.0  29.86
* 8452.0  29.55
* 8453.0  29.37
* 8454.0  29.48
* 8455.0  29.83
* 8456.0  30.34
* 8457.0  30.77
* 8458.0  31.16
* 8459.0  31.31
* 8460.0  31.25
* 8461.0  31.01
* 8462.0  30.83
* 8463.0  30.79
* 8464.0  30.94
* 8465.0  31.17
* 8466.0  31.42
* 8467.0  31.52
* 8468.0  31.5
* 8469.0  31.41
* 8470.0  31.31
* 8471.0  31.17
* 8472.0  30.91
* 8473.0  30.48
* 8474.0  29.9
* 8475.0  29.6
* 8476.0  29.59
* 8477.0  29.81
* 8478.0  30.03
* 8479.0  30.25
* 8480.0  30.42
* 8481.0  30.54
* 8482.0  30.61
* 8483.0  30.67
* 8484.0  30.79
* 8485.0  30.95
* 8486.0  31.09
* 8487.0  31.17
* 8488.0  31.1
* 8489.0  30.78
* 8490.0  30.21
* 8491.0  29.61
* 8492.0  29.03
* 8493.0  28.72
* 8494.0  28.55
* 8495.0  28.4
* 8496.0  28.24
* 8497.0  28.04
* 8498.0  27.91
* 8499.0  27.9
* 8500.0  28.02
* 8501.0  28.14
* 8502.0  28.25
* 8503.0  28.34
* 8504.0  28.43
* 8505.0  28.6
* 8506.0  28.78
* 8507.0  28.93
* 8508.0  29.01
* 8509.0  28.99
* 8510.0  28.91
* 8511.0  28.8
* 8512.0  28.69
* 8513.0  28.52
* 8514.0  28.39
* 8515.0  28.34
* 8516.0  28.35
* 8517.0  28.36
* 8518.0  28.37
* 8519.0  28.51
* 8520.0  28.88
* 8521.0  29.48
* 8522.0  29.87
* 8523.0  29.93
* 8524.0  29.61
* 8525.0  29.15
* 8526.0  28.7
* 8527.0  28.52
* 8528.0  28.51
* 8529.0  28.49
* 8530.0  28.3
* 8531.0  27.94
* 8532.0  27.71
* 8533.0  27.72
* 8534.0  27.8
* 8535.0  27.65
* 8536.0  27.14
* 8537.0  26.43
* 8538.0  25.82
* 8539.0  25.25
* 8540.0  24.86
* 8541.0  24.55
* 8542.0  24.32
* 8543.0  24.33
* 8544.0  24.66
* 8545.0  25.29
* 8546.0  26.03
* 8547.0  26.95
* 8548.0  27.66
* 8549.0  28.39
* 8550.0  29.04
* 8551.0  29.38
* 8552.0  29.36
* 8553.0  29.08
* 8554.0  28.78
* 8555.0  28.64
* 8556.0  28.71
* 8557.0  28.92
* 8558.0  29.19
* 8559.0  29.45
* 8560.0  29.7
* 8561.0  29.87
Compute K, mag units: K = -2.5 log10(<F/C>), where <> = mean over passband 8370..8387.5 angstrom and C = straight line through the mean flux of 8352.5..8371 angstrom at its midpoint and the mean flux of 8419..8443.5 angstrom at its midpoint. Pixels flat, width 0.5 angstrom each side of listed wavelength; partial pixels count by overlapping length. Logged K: 0.03 mag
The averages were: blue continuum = 31.2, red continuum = 30.9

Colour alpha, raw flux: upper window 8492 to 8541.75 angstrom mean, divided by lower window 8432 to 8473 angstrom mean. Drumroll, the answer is 0.92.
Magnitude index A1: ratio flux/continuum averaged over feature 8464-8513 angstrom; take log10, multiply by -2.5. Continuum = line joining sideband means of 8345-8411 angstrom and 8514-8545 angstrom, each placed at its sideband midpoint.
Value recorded -0.05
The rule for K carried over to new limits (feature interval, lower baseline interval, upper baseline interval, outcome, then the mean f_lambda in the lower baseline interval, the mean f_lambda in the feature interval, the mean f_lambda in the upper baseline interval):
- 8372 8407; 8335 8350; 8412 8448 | 0.00 mag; 30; 30.5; 31.2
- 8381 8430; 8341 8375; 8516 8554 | -0.04 mag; 30.8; 31.1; 27.6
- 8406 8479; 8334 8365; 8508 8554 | -0.06 mag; 30.6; 30.9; 27.8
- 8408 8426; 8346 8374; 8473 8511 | -0.06 mag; 31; 32.1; 29.4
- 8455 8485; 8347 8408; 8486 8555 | -0.06 mag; 30.7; 30.7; 28.2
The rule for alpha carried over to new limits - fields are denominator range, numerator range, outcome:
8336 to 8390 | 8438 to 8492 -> 1.00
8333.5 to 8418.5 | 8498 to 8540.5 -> 0.92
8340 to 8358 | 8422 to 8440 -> 1.01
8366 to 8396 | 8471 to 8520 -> 0.96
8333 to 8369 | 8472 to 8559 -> 0.93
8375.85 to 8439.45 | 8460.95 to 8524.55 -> 0.96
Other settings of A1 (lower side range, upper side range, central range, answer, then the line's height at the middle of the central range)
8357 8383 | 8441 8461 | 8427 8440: -0.008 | 30.4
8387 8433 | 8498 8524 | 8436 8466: -0.007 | 30.3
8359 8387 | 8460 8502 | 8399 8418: -0.042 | 30.5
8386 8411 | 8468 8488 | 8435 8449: 0.014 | 30.7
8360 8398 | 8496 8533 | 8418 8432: -0.049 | 30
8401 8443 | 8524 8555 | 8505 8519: -0.015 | 28.2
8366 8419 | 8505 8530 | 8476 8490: -0.042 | 29.4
